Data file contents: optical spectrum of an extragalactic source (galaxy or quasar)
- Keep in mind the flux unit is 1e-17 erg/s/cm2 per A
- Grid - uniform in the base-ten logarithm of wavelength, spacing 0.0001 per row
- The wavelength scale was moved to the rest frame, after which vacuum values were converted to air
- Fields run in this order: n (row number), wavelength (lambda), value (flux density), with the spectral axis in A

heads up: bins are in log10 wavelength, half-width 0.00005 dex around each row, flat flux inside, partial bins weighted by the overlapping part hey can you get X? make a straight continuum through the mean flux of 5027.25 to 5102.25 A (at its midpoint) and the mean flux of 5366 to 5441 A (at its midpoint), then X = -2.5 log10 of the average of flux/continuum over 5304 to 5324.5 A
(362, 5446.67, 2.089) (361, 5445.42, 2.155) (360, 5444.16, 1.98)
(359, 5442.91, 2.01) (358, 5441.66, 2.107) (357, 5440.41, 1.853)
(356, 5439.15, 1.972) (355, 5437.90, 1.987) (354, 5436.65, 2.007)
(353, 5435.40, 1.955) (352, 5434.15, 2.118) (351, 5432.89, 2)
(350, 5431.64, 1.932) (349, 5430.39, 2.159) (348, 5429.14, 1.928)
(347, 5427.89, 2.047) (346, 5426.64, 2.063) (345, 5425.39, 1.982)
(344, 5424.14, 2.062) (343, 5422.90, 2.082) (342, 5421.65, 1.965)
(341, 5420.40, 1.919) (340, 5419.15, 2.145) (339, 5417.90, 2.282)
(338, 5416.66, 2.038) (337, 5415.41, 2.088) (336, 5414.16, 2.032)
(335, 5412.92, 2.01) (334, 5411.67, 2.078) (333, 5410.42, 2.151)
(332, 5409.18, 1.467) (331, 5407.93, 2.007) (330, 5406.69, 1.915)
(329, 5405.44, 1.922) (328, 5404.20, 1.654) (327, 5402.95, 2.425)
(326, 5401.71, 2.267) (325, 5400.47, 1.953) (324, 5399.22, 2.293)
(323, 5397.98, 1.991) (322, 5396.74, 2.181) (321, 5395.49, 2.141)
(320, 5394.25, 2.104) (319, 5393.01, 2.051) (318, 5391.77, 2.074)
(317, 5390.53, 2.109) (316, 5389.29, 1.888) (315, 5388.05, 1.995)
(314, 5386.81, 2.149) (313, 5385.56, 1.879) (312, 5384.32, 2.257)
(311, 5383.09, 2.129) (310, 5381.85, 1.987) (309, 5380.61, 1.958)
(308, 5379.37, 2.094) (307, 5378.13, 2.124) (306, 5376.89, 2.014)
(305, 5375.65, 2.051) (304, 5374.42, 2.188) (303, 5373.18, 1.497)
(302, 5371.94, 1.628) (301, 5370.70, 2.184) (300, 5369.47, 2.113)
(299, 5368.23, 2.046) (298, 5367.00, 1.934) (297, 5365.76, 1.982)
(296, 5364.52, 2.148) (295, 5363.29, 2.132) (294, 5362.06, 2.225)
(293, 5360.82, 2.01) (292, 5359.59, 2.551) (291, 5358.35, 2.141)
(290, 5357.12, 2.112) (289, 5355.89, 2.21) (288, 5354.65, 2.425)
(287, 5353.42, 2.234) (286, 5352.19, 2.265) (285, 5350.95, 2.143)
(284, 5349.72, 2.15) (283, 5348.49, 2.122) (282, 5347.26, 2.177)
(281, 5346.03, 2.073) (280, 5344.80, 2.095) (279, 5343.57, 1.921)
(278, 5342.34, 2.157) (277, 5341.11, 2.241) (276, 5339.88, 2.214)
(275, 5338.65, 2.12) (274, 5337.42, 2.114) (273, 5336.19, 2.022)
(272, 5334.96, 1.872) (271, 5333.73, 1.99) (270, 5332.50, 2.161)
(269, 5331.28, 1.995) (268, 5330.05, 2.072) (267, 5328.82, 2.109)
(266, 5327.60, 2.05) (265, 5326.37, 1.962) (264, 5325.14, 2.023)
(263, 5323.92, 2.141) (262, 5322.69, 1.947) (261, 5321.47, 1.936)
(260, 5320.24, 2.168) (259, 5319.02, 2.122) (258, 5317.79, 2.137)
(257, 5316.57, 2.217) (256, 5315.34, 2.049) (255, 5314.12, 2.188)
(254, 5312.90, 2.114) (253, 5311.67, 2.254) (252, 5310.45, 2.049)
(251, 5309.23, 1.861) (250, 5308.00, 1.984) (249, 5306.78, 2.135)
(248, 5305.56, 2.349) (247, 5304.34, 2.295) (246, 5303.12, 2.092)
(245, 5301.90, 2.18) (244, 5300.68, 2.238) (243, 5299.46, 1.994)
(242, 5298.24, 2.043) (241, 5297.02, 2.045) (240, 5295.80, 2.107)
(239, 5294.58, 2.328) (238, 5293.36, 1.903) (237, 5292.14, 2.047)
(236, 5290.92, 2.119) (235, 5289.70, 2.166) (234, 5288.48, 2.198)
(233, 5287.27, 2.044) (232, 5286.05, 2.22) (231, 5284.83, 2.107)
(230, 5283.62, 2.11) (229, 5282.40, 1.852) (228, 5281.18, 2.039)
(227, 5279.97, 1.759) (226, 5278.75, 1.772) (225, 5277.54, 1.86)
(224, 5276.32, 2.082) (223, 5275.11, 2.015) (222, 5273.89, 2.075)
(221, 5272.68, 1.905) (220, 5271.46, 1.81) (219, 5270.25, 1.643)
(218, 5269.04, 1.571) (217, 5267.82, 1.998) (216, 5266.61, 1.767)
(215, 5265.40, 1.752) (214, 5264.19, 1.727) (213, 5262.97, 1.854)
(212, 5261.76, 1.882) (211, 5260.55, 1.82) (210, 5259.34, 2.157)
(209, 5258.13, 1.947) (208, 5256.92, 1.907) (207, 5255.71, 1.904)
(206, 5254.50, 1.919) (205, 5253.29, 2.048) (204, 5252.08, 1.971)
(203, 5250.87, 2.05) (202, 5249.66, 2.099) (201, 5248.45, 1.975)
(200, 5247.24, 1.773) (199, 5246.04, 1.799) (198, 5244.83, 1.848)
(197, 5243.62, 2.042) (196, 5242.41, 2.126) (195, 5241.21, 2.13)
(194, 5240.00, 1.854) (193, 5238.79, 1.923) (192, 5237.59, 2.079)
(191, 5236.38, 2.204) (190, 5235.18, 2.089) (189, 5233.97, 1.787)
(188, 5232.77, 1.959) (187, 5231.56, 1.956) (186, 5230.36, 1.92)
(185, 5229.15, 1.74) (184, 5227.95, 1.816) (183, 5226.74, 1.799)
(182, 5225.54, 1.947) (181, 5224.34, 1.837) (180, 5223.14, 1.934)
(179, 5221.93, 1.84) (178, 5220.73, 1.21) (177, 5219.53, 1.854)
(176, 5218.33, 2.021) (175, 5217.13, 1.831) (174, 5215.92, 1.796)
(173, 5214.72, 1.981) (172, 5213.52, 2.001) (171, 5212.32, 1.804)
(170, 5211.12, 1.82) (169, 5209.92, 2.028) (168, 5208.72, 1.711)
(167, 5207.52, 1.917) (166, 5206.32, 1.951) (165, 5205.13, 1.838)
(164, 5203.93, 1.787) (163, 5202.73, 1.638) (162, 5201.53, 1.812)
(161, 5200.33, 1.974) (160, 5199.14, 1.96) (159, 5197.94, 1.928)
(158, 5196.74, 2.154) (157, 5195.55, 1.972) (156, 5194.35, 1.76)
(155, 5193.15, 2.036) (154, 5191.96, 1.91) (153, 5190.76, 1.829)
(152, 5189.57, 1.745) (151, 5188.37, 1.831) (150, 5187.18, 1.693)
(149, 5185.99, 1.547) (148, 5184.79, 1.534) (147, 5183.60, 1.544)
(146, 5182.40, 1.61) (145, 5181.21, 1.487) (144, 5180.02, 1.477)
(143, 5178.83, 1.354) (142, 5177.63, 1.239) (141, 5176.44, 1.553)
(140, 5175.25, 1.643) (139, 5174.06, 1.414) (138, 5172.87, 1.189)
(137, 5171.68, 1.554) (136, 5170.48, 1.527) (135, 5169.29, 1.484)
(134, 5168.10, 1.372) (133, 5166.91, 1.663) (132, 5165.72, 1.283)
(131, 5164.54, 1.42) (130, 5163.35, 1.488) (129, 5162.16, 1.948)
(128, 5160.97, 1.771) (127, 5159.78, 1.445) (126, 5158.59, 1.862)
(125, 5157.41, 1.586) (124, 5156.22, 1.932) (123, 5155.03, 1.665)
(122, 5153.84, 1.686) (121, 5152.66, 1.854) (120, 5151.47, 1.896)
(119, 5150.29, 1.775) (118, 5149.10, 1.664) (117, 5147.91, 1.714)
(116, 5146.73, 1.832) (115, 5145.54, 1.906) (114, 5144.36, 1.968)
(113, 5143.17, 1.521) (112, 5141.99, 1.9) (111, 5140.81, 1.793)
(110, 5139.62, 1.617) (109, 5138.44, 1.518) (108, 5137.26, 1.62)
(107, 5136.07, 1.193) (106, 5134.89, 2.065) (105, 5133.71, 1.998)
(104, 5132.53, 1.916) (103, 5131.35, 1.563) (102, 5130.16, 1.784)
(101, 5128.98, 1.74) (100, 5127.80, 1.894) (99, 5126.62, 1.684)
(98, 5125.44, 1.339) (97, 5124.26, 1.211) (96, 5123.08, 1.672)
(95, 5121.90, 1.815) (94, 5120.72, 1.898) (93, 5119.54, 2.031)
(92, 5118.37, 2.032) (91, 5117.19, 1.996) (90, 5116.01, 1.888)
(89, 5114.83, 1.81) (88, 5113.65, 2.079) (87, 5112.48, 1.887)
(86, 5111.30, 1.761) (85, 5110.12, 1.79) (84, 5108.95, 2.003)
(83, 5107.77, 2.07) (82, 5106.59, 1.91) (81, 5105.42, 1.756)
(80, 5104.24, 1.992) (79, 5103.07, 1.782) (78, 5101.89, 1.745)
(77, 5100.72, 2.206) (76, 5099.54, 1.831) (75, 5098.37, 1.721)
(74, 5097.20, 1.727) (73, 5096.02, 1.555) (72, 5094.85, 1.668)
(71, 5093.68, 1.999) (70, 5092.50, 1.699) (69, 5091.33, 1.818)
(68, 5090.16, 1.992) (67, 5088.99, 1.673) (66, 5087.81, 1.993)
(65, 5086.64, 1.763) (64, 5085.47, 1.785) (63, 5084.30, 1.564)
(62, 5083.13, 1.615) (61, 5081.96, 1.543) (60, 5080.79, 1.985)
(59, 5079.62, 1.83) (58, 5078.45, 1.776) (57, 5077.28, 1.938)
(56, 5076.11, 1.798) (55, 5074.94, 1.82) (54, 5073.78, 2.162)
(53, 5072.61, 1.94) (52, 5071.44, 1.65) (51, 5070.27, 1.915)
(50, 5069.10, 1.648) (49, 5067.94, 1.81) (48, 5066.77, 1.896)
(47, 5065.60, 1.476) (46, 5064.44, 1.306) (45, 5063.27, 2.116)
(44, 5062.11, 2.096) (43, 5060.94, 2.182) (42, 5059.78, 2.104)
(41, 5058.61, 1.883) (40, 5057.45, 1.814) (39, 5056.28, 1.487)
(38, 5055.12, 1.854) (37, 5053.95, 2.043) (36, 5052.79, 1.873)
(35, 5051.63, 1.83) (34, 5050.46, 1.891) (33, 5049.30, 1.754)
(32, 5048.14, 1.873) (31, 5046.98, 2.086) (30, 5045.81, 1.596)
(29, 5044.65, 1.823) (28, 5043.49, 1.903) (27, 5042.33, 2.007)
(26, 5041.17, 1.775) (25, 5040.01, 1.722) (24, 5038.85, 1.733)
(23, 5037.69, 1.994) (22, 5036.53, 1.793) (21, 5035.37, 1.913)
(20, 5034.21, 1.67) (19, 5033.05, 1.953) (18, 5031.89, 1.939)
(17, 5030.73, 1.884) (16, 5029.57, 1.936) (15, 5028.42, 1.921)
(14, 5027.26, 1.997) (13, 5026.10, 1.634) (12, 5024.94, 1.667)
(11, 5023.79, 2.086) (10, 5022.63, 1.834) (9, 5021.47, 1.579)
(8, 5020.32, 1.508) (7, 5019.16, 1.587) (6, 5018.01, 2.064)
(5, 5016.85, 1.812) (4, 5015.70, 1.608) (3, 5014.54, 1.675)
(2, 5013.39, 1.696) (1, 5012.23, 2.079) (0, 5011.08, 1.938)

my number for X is -0.07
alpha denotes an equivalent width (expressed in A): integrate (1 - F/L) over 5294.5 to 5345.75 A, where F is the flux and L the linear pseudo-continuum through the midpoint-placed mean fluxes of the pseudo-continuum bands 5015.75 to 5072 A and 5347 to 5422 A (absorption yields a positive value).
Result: -1.7 A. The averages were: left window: 1.83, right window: 2.07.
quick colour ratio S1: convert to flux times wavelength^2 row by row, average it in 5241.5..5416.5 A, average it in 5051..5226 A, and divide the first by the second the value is 1.24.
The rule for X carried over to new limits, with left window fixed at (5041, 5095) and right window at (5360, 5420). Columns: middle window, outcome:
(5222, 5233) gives 0.04 mag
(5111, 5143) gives 0.06 mag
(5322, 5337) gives -0.01 mag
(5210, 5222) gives 0.06 mag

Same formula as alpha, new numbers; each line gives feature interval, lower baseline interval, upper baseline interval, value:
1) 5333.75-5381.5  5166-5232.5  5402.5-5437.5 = -3.93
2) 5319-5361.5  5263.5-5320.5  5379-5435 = -1.66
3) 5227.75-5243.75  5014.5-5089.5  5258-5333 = 0.01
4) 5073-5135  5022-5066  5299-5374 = 2.75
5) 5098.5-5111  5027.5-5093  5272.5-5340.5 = -0.12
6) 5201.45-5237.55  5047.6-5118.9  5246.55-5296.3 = 1.14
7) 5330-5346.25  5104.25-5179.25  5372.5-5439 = -1.04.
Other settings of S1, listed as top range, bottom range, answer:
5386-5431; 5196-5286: 1.14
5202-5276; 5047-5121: 1.09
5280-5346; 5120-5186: 1.36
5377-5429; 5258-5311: 1.07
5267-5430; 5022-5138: 1.25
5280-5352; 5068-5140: 1.26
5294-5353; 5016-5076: 1.27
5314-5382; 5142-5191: 1.38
